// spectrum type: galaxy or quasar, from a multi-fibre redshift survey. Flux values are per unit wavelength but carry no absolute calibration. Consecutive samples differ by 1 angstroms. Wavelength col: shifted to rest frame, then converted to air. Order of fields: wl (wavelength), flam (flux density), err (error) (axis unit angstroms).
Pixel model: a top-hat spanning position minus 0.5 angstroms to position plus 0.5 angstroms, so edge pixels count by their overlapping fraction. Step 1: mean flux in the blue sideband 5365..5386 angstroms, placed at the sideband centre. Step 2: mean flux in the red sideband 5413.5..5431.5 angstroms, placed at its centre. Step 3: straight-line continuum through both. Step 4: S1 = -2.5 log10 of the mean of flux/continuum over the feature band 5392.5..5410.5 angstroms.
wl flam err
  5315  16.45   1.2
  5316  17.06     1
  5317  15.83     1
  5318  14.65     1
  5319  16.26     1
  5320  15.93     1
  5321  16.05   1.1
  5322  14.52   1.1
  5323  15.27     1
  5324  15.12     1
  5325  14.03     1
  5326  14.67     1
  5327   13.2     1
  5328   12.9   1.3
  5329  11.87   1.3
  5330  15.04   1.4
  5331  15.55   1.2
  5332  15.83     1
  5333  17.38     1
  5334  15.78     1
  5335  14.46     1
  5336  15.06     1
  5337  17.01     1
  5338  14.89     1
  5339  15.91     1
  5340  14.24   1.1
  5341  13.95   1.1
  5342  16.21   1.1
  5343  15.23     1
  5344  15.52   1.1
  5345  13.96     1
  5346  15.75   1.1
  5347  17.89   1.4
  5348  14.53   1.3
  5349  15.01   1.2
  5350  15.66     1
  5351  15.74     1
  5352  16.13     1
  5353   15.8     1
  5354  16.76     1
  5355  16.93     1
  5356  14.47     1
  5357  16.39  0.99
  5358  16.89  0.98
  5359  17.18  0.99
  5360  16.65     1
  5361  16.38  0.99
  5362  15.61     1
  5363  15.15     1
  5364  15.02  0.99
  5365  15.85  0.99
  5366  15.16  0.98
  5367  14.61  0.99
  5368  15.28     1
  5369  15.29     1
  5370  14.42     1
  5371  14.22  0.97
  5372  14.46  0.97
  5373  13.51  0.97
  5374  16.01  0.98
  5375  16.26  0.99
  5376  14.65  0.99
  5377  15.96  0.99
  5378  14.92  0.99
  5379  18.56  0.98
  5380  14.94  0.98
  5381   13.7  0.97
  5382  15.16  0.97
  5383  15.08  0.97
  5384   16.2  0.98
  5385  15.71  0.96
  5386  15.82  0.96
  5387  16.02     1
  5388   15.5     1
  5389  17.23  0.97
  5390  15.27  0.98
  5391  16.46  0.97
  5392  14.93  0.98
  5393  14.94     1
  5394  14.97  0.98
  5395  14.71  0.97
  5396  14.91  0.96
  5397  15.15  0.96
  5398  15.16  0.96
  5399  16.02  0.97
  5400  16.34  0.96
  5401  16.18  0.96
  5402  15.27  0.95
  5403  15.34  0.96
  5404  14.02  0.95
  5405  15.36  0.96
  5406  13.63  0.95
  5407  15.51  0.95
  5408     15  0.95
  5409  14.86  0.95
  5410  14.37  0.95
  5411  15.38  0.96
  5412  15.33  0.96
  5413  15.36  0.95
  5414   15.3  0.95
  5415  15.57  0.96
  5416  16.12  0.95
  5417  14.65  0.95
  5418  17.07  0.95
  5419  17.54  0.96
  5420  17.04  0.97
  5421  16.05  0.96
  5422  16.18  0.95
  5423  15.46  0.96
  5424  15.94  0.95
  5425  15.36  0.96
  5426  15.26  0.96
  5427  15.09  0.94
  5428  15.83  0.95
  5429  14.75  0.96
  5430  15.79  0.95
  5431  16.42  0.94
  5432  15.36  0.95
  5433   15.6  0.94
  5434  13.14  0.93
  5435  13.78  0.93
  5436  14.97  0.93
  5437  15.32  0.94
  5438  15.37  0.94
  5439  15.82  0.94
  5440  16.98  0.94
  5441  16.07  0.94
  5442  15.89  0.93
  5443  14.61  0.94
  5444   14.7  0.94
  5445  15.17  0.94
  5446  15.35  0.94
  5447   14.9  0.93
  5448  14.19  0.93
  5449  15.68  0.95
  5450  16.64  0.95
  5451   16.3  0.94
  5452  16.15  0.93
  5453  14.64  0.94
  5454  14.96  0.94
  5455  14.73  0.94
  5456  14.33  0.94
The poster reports 0.03 mag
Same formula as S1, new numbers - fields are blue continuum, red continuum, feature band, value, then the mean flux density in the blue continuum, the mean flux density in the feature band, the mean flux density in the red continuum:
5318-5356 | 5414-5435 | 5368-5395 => 0.01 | 15.3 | 15.4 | 15.7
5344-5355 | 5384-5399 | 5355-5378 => 0.02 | 15.8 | 15.4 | 15.5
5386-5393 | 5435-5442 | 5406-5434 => 0.01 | 15.8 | 15.6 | 15.6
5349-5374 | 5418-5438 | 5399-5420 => 0.01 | 15.6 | 15.5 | 15.6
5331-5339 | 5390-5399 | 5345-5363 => -0.03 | 15.8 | 16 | 15.2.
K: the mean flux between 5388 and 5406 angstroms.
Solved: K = 15.4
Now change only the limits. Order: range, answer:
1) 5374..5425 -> 15.5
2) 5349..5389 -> 15.6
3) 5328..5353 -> 15.3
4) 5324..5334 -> 14.6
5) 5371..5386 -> 15.3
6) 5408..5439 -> 15.5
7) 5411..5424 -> 15.9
